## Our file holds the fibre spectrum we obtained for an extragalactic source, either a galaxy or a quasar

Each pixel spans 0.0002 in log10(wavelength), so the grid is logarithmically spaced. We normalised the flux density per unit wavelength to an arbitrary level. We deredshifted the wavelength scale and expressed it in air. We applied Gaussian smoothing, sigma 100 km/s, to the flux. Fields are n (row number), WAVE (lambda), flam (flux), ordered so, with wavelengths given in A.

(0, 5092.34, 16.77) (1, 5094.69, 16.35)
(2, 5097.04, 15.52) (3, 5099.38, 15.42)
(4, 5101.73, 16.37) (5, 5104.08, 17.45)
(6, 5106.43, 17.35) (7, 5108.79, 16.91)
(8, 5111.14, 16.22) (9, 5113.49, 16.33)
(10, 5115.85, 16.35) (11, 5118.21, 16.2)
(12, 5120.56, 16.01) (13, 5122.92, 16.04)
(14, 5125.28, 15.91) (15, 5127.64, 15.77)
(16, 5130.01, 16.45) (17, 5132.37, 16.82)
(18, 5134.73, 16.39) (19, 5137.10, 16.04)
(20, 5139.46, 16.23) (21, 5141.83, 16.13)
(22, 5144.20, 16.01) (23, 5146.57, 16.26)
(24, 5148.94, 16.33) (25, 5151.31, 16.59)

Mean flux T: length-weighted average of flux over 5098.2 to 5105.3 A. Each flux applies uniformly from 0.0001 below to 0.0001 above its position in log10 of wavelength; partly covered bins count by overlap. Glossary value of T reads 16.4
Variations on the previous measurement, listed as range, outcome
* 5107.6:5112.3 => 16.6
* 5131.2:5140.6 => 16.4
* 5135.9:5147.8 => 16.1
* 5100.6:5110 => 17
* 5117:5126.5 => 16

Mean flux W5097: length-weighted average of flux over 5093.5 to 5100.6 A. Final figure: 15.8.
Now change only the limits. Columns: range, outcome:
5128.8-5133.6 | 16.6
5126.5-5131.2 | 16.1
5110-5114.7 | 16.3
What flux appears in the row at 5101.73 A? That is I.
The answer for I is 16.37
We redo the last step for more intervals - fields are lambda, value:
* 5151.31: 16.59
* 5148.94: 16.33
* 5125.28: 15.91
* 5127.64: 15.77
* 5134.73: 16.39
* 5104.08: 17.45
